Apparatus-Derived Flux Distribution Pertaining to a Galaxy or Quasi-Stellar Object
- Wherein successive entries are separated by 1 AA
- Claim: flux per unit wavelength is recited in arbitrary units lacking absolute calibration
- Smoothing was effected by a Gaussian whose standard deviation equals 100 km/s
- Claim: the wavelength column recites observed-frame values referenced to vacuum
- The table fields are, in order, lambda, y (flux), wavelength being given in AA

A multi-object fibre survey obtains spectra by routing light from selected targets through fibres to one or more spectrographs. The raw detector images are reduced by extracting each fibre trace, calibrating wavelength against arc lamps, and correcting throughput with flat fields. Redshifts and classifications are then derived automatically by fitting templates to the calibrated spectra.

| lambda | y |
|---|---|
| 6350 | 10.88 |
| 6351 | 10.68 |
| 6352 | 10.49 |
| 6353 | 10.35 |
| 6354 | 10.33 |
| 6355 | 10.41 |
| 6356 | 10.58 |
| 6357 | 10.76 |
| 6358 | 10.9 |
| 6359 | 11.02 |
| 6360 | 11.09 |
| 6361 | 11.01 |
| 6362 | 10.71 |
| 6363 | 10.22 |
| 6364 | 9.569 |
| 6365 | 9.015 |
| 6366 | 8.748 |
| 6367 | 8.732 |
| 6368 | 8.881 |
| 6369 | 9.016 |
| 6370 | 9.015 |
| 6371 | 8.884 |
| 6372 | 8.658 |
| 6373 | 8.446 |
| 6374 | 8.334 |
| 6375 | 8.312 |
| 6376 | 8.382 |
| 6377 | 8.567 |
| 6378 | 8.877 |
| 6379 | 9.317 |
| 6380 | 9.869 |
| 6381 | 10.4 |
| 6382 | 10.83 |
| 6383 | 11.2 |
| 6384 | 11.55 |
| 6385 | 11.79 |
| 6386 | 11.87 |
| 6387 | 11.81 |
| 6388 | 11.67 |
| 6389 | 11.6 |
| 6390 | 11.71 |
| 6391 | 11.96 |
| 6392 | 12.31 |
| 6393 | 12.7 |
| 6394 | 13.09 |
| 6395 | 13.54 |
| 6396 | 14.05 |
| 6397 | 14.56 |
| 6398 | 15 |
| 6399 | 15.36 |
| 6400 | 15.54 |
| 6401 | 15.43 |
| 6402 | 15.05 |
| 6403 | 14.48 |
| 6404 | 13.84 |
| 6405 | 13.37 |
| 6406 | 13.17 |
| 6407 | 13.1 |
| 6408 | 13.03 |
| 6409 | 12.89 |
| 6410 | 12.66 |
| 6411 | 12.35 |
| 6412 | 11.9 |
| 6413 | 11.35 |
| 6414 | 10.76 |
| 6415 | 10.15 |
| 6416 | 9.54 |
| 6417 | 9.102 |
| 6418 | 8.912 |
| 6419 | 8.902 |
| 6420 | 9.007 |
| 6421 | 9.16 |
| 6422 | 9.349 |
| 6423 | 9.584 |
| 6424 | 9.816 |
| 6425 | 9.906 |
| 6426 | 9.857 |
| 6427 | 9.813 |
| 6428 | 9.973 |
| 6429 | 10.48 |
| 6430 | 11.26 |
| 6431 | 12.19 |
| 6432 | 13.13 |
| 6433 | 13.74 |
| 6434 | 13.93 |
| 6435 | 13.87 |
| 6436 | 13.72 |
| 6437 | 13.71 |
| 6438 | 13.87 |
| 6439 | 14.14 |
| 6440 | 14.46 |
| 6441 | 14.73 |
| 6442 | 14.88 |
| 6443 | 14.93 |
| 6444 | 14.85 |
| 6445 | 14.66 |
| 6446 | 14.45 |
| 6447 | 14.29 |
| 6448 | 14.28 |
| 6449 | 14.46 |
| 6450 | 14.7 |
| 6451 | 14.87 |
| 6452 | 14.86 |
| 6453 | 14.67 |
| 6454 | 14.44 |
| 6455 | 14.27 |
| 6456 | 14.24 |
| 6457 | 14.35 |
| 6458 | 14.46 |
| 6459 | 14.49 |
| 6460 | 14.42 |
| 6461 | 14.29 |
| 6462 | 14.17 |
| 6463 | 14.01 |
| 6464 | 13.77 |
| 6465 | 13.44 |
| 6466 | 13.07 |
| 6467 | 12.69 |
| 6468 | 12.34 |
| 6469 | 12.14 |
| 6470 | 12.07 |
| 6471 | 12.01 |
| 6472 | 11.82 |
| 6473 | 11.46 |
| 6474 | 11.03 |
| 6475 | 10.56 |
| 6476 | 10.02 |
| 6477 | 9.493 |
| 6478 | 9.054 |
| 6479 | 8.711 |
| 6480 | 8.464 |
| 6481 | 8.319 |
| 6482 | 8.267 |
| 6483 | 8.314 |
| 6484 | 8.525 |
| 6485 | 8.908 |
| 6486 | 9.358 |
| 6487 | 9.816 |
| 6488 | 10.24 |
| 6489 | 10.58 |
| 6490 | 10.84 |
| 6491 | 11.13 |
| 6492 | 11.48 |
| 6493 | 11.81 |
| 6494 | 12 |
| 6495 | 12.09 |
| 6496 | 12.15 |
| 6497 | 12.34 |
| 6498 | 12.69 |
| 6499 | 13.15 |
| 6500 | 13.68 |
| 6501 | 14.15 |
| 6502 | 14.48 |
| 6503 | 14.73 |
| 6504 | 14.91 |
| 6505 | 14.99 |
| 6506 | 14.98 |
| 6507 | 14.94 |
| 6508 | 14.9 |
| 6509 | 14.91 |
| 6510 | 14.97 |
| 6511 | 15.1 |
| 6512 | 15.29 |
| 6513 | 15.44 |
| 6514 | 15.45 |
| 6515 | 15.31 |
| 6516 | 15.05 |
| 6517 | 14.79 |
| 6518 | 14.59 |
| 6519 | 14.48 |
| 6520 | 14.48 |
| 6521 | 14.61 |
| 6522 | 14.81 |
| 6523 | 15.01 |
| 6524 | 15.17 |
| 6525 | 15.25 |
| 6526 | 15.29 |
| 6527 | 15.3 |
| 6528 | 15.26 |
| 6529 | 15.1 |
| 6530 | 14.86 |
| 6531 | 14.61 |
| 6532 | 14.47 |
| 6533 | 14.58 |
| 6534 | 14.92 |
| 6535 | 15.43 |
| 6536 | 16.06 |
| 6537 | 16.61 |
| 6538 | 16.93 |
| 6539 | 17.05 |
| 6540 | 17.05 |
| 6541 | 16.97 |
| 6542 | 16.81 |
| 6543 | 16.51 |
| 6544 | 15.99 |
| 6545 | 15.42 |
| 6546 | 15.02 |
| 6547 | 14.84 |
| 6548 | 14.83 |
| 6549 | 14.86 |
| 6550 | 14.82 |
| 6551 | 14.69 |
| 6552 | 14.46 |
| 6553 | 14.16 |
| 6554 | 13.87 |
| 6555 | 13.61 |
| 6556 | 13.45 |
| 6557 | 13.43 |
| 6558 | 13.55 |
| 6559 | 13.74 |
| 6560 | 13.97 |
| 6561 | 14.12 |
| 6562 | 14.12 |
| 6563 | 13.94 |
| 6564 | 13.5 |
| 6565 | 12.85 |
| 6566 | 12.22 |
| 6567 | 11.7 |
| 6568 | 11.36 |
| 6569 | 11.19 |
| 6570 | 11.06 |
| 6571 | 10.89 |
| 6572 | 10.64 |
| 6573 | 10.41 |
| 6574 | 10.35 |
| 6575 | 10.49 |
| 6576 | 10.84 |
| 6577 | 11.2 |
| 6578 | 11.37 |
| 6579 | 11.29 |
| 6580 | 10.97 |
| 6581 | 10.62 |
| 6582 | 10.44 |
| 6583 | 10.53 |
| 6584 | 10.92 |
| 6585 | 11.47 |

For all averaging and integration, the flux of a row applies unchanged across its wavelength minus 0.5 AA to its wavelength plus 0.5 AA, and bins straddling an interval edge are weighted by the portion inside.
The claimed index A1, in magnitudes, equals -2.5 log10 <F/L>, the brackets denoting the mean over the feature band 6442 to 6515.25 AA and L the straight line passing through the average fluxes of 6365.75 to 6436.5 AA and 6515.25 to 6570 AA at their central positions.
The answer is 0.023 mag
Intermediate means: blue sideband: 11.3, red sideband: 14.6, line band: 12.8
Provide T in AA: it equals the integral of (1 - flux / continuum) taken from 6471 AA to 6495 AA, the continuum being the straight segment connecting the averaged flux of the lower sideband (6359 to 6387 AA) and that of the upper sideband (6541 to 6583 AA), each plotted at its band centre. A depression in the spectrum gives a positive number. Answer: 3.2 AA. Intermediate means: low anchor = 9.74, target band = 10.1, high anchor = 13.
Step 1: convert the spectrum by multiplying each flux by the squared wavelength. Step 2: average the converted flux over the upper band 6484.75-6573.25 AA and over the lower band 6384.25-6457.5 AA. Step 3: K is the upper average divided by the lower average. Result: 1.13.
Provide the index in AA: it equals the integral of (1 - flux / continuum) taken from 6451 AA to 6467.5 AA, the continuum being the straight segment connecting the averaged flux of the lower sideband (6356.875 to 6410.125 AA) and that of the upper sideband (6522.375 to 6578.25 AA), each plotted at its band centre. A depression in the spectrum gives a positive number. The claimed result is -2.0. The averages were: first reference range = 11.4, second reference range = 14.1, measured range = 14.1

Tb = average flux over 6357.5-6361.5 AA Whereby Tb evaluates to 11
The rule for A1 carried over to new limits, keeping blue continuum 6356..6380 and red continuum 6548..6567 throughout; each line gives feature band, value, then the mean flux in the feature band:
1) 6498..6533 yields -0.154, 14.8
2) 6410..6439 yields -0.036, 11.1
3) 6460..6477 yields -0.058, 12.4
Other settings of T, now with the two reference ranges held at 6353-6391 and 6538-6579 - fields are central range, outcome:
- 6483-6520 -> -1.8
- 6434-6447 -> -3.4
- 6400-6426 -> -1.7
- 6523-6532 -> -1.5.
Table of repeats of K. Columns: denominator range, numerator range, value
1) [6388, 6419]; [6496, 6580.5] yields 1.16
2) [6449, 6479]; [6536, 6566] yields 1.18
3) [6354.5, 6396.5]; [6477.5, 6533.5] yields 1.31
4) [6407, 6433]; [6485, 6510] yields 1.22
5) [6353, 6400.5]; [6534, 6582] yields 1.32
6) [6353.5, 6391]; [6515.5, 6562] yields 1.57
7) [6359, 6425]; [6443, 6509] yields 1.16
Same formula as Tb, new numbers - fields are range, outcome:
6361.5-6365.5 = 9.88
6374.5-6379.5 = 8.69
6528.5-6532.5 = 14.8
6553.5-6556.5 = 13.6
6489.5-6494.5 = 11.5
